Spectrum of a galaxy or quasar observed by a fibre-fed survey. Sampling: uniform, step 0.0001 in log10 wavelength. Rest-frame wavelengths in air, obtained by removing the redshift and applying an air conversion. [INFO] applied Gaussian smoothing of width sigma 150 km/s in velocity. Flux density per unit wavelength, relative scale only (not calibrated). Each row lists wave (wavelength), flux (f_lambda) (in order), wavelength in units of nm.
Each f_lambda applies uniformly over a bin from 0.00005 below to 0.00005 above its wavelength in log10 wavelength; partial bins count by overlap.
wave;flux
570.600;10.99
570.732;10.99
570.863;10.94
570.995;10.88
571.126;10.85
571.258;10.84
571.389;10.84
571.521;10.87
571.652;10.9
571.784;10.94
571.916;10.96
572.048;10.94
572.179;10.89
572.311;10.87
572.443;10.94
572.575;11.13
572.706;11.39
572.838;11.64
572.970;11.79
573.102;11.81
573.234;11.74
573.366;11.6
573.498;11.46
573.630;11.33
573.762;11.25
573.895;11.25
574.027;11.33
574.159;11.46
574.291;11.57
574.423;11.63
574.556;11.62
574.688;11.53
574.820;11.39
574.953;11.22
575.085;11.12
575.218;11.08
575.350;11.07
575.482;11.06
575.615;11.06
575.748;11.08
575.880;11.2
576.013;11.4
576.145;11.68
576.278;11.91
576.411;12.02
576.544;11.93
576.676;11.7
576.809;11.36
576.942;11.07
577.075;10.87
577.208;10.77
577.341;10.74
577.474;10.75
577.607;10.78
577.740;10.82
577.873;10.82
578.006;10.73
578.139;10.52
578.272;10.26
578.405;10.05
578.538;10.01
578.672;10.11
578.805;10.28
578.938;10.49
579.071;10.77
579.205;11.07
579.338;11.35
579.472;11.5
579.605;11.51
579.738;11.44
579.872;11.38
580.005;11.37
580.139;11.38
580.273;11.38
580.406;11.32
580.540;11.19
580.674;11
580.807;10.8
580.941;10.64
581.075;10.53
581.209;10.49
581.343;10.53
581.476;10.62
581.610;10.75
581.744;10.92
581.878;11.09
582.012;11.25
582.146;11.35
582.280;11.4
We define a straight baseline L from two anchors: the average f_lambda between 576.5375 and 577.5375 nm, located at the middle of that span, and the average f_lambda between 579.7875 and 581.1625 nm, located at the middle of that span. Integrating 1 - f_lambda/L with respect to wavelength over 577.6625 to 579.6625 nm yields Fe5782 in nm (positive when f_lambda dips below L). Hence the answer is 0.07 nm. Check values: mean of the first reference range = 11.1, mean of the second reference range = 11.1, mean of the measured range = 10.7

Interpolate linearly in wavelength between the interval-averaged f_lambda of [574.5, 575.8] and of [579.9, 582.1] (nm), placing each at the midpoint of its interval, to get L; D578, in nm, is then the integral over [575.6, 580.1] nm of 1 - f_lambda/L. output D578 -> 0.03 nm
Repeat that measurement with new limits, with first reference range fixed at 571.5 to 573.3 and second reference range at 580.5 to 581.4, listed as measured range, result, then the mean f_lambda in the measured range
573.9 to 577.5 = -0.10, 11.3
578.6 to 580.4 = -0.05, 11.1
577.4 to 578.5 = 0.03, 10.6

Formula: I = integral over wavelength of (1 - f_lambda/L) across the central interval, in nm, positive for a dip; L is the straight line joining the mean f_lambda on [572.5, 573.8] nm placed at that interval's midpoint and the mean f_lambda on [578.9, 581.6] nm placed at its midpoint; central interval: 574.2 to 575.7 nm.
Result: 0.013 nm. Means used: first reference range 11.5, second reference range 11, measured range 11.3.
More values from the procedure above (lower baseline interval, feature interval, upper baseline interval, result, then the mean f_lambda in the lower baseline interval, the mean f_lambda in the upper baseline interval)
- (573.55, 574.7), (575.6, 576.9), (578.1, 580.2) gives -0.042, 11.4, 10.8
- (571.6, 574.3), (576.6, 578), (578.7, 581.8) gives 0.018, 11.3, 11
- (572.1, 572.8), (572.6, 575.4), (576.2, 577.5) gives -0.069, 11.1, 11.3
